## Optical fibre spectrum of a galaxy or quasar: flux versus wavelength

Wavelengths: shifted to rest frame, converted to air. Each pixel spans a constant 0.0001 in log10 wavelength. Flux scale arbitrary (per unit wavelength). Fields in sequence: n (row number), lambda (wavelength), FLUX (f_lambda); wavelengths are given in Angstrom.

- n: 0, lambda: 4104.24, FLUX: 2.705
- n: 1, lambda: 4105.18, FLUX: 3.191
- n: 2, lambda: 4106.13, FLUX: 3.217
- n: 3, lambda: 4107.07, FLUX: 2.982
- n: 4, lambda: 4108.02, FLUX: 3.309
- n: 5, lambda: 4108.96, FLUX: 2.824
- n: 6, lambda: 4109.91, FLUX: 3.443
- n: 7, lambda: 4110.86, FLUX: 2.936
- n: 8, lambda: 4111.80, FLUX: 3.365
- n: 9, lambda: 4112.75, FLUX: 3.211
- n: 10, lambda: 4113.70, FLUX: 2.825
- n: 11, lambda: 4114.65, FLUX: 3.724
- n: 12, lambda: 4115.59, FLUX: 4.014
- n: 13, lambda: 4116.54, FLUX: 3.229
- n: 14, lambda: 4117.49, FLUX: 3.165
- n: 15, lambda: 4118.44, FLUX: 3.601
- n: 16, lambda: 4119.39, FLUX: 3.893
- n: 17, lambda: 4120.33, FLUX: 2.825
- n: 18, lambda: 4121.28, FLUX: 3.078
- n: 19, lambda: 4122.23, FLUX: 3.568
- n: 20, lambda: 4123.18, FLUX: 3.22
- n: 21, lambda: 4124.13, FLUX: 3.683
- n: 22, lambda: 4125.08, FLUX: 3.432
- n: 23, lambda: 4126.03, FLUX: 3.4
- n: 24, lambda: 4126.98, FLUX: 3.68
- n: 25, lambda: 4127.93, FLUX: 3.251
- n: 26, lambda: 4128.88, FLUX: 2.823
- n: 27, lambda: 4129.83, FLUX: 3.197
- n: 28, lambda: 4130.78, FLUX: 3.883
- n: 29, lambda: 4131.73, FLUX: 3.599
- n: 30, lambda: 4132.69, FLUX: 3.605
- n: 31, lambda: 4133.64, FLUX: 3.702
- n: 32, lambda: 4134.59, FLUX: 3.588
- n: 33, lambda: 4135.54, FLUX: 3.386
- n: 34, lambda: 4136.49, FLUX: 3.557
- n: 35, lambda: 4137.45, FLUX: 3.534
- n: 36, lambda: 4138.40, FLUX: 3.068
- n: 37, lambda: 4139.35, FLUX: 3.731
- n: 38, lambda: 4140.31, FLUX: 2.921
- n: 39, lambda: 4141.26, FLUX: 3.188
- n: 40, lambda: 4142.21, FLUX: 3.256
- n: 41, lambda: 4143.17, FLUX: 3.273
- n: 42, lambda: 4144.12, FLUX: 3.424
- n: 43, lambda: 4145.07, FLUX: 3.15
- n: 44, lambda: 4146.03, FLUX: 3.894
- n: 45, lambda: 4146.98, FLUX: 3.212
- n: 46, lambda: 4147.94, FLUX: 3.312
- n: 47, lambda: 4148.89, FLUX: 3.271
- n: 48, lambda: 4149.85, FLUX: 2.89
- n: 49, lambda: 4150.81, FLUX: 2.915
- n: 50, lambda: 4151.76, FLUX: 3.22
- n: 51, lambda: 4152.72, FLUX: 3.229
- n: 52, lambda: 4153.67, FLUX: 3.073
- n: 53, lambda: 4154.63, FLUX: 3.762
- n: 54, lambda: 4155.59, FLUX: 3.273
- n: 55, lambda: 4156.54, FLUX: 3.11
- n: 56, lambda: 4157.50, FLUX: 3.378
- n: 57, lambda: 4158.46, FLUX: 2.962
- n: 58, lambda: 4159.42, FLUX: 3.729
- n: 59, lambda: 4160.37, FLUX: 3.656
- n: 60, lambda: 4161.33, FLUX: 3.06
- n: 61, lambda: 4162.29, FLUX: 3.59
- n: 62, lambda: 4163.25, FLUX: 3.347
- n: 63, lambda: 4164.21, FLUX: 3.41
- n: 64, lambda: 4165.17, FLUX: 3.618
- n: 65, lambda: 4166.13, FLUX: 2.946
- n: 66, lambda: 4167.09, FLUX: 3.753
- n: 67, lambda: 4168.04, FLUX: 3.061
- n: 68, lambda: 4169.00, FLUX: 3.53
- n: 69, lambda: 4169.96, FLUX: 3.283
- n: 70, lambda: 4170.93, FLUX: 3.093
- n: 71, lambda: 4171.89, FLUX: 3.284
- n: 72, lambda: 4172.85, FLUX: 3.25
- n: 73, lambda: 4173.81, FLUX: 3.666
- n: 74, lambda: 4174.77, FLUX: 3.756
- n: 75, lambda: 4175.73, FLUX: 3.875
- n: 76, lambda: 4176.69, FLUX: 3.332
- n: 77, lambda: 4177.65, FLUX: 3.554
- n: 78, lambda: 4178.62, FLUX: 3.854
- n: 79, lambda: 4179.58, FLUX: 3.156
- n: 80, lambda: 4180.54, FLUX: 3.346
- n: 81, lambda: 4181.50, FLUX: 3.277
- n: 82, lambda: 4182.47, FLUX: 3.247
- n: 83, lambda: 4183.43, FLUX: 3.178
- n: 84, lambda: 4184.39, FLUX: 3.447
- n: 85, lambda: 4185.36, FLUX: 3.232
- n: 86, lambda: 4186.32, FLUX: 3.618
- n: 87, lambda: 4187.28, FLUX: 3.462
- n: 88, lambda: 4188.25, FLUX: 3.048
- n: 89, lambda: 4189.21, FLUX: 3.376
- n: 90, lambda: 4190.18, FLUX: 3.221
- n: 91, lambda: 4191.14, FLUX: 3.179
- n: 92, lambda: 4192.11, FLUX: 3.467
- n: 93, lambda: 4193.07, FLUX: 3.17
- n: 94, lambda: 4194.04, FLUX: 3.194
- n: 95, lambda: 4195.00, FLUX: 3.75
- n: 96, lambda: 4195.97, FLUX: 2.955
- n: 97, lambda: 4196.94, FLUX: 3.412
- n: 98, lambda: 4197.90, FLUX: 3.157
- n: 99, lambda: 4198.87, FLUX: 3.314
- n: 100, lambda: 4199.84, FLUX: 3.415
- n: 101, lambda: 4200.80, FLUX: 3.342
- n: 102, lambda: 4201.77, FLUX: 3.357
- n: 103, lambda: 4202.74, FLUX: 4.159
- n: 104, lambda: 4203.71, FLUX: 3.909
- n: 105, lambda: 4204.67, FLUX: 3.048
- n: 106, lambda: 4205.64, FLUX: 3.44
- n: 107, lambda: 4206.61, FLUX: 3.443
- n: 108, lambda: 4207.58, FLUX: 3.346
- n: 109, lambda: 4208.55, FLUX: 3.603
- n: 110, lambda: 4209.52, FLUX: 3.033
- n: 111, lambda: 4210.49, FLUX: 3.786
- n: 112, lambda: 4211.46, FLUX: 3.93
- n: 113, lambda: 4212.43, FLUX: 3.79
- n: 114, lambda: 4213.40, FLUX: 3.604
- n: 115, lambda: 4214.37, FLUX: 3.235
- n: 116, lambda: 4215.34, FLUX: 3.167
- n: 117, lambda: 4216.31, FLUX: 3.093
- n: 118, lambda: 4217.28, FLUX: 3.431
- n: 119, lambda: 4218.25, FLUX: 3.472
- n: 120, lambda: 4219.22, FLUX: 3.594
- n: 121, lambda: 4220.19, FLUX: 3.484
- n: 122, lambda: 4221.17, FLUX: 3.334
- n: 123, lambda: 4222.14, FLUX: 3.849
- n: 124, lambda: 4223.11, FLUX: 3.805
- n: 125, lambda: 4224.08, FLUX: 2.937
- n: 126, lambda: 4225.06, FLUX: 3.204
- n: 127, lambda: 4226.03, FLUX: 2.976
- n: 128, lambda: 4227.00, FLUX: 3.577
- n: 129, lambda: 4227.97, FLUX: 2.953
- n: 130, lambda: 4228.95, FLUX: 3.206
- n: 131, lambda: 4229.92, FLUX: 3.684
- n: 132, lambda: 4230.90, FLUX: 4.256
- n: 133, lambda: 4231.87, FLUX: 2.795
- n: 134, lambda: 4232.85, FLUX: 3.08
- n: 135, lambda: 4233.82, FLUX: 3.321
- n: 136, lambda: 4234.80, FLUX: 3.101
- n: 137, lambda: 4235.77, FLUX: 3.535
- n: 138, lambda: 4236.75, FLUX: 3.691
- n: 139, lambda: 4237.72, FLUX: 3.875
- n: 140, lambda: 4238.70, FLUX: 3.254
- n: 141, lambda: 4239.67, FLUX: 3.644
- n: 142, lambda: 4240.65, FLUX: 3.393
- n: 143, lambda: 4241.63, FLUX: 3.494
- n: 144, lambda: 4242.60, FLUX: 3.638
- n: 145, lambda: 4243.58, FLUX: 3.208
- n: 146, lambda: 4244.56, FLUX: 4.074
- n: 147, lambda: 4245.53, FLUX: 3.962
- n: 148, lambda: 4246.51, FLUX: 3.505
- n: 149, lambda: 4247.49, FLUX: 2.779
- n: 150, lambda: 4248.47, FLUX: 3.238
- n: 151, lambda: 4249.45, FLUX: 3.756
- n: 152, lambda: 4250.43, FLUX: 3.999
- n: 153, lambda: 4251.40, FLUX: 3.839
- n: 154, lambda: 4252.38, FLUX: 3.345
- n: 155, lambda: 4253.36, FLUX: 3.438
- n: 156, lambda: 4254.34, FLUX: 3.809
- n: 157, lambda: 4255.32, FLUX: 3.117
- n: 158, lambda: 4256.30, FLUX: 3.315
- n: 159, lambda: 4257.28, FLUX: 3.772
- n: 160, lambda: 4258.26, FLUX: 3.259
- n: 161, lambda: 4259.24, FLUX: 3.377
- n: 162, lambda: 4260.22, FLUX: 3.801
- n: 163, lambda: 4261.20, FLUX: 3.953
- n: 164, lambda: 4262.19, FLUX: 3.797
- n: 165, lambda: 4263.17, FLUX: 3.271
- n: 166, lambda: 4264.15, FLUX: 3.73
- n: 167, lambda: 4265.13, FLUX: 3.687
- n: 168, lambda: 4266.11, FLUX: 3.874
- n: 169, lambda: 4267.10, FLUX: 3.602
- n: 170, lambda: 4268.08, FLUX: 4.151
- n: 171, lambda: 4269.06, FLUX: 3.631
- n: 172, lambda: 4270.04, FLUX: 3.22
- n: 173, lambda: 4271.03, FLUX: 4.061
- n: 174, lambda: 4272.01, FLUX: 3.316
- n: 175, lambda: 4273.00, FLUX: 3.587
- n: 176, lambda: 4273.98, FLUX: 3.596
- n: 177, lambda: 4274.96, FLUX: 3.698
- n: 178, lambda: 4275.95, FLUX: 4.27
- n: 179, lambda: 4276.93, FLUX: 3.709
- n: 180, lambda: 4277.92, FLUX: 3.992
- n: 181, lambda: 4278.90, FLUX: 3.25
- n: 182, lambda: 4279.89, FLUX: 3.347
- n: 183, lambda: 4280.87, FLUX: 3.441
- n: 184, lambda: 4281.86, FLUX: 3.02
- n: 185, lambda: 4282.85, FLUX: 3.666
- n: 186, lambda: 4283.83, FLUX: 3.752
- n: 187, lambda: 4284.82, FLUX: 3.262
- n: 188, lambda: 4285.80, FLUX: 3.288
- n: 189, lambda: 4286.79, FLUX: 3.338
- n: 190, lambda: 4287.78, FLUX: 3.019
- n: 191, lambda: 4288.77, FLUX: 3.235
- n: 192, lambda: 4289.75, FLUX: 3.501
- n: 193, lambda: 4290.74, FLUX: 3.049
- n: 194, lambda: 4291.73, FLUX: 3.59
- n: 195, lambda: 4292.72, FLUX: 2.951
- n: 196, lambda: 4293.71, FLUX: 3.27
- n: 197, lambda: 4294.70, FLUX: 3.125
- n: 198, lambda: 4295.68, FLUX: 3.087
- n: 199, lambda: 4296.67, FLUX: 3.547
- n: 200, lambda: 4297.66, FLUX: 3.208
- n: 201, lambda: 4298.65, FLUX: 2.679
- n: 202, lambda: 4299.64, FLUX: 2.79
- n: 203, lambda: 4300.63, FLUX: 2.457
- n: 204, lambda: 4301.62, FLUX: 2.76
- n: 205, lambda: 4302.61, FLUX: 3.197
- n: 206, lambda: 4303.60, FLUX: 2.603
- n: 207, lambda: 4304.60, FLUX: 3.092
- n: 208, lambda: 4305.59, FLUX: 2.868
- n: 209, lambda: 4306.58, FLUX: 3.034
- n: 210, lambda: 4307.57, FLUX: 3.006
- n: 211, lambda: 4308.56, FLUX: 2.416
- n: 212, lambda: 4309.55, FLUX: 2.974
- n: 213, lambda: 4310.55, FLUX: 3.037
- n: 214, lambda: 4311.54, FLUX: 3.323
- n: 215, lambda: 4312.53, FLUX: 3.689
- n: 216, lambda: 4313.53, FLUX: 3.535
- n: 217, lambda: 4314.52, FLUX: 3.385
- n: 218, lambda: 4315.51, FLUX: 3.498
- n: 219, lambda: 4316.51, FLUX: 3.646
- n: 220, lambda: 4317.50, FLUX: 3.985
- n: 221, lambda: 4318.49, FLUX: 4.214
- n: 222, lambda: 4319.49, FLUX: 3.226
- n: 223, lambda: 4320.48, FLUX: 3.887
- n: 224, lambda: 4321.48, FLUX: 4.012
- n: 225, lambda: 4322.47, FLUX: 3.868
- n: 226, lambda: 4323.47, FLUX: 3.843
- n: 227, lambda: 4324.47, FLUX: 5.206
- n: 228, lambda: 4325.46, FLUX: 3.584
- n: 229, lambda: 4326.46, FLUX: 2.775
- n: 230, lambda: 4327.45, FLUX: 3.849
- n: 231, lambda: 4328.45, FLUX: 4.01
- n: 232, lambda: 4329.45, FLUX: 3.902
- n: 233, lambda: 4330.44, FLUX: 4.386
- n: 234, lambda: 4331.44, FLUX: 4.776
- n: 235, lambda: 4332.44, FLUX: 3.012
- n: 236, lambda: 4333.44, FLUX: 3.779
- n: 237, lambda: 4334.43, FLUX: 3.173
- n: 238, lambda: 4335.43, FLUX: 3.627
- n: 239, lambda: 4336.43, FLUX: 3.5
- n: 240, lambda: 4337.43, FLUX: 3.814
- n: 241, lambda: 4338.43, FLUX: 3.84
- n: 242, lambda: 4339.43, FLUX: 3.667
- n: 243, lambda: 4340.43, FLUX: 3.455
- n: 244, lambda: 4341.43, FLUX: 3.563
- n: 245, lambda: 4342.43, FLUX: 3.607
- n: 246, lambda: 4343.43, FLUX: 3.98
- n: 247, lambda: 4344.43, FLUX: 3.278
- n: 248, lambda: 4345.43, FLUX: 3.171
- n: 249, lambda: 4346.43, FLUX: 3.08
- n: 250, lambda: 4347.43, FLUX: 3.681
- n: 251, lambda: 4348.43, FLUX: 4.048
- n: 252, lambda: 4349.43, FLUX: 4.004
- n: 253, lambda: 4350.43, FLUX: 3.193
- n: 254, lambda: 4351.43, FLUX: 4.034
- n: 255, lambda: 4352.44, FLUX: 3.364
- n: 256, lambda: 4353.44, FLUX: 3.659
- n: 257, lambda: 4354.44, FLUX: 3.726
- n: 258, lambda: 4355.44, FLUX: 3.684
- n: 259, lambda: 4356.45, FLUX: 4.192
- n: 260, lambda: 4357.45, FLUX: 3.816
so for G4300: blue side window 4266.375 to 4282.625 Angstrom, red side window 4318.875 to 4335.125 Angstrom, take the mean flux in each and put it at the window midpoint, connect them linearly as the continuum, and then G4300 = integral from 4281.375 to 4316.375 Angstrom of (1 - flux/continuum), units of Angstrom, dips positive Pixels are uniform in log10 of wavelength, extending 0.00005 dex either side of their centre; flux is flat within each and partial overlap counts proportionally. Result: 5.3 Angstrom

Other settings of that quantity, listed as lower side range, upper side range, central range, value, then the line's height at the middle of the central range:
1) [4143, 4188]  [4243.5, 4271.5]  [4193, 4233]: 0.83 Angstrom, 3.49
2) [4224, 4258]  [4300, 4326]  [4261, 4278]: -1.43 Angstrom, 3.43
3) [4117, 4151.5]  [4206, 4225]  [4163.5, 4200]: 0.61 Angstrom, 3.42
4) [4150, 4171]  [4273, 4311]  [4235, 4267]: -3.19 Angstrom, 3.25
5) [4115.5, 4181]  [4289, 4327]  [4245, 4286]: -3.11 Angstrom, 3.33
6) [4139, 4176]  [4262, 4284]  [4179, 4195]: 0.50 Angstrom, 3.41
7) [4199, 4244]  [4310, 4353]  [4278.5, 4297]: 1.49 Angstrom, 3.59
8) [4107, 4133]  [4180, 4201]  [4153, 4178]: -0.54 Angstrom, 3.32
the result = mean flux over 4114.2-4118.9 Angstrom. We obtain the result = 3.55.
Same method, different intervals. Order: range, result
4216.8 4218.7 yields 3.45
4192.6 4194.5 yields 3.17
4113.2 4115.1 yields 3.26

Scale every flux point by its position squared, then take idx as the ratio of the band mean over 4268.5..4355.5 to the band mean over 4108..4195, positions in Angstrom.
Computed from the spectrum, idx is 1.12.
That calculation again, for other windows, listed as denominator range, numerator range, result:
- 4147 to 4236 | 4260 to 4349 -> 1.09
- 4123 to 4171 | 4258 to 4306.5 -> 1.07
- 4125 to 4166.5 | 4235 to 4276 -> 1.13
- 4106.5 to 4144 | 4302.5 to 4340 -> 1.16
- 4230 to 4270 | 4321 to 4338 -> 1.12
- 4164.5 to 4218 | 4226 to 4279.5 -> 1.08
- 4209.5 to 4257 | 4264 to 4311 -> 0.98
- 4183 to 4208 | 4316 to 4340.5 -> 1.20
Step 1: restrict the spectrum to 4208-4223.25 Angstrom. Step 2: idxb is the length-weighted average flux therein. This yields 3.51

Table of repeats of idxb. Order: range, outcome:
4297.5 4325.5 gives 3.34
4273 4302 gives 3.31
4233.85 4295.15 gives 3.52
